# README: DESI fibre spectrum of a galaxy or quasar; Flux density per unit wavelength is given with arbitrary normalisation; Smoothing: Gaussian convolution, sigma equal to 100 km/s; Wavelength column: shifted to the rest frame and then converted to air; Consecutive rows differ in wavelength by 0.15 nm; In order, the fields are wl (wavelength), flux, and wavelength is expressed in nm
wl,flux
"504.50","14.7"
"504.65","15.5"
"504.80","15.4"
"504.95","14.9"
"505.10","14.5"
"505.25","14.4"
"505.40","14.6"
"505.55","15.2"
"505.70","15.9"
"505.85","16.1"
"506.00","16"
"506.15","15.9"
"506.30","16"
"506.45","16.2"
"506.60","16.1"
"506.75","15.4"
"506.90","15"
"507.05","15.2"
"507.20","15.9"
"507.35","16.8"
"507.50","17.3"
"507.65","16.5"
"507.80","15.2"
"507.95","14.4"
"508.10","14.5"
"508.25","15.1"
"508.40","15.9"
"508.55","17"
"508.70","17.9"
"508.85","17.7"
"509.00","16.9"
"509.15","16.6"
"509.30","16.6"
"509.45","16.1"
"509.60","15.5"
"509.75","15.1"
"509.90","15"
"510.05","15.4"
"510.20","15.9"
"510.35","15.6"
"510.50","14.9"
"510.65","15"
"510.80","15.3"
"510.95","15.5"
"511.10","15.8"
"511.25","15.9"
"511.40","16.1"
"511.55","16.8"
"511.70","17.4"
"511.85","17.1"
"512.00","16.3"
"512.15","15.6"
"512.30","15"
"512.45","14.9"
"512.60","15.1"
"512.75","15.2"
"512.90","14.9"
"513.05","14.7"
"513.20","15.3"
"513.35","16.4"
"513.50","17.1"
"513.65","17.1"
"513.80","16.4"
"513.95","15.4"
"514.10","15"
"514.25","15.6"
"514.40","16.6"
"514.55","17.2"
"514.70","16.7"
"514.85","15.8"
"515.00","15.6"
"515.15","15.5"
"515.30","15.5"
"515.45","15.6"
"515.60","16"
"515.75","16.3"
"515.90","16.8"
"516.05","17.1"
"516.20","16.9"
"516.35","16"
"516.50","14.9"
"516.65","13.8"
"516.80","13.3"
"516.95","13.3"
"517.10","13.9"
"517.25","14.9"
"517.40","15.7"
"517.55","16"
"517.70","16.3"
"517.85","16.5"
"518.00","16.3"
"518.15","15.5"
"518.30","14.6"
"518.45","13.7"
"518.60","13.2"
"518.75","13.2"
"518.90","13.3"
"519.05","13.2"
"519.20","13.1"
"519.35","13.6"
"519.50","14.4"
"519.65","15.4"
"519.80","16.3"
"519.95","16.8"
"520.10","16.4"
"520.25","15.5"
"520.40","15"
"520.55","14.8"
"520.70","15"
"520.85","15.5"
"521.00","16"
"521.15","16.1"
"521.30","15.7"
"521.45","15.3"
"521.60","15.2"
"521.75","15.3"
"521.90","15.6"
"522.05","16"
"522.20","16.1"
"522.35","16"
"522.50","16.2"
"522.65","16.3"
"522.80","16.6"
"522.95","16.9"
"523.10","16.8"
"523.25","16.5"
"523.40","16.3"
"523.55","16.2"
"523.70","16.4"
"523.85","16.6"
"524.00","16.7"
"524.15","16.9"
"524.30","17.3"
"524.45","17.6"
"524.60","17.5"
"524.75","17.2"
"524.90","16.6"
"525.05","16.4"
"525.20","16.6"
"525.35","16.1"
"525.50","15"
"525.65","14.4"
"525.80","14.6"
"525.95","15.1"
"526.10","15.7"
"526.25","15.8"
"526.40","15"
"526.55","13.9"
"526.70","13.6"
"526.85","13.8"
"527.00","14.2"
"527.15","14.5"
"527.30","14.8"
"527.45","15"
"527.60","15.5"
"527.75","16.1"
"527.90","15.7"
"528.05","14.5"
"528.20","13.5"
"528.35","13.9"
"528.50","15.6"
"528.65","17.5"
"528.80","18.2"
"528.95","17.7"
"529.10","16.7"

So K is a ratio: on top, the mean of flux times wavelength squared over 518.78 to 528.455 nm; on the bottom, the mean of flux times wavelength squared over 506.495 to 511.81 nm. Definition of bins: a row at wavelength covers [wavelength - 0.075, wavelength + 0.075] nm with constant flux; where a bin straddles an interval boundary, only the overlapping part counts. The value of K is 1.03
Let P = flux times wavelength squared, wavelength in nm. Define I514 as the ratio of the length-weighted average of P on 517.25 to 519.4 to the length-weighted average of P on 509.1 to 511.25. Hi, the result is 1.0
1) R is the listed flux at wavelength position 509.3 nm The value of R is 16.6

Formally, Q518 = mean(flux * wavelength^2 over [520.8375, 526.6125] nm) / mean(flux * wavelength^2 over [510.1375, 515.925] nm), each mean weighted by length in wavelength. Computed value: 1.06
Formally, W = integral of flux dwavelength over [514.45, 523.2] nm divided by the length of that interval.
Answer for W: 15.4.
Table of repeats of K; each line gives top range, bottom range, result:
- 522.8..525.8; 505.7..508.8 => 1.10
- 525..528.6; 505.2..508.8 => 1.02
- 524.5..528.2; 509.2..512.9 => 1.03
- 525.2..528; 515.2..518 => 1.00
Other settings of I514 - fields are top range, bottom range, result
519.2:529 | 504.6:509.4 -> 1.06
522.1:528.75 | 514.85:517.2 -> 1.06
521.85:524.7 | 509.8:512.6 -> 1.10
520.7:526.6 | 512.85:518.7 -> 1.06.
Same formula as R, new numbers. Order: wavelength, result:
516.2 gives 16.9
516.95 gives 13.3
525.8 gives 14.6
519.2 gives 13.1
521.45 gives 15.3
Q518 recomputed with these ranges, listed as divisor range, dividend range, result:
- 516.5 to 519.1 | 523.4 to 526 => 1.15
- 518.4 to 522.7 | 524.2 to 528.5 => 1.04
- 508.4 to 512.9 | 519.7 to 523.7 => 1.04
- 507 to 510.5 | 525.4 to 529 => 1.02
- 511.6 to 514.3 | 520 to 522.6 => 1.02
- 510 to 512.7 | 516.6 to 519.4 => 0.94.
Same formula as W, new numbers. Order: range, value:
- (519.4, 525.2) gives 16.1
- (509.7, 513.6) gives 15.7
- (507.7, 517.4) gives 15.7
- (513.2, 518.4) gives 15.7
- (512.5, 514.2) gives 15.7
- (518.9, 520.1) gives 14.7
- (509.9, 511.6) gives 15.6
